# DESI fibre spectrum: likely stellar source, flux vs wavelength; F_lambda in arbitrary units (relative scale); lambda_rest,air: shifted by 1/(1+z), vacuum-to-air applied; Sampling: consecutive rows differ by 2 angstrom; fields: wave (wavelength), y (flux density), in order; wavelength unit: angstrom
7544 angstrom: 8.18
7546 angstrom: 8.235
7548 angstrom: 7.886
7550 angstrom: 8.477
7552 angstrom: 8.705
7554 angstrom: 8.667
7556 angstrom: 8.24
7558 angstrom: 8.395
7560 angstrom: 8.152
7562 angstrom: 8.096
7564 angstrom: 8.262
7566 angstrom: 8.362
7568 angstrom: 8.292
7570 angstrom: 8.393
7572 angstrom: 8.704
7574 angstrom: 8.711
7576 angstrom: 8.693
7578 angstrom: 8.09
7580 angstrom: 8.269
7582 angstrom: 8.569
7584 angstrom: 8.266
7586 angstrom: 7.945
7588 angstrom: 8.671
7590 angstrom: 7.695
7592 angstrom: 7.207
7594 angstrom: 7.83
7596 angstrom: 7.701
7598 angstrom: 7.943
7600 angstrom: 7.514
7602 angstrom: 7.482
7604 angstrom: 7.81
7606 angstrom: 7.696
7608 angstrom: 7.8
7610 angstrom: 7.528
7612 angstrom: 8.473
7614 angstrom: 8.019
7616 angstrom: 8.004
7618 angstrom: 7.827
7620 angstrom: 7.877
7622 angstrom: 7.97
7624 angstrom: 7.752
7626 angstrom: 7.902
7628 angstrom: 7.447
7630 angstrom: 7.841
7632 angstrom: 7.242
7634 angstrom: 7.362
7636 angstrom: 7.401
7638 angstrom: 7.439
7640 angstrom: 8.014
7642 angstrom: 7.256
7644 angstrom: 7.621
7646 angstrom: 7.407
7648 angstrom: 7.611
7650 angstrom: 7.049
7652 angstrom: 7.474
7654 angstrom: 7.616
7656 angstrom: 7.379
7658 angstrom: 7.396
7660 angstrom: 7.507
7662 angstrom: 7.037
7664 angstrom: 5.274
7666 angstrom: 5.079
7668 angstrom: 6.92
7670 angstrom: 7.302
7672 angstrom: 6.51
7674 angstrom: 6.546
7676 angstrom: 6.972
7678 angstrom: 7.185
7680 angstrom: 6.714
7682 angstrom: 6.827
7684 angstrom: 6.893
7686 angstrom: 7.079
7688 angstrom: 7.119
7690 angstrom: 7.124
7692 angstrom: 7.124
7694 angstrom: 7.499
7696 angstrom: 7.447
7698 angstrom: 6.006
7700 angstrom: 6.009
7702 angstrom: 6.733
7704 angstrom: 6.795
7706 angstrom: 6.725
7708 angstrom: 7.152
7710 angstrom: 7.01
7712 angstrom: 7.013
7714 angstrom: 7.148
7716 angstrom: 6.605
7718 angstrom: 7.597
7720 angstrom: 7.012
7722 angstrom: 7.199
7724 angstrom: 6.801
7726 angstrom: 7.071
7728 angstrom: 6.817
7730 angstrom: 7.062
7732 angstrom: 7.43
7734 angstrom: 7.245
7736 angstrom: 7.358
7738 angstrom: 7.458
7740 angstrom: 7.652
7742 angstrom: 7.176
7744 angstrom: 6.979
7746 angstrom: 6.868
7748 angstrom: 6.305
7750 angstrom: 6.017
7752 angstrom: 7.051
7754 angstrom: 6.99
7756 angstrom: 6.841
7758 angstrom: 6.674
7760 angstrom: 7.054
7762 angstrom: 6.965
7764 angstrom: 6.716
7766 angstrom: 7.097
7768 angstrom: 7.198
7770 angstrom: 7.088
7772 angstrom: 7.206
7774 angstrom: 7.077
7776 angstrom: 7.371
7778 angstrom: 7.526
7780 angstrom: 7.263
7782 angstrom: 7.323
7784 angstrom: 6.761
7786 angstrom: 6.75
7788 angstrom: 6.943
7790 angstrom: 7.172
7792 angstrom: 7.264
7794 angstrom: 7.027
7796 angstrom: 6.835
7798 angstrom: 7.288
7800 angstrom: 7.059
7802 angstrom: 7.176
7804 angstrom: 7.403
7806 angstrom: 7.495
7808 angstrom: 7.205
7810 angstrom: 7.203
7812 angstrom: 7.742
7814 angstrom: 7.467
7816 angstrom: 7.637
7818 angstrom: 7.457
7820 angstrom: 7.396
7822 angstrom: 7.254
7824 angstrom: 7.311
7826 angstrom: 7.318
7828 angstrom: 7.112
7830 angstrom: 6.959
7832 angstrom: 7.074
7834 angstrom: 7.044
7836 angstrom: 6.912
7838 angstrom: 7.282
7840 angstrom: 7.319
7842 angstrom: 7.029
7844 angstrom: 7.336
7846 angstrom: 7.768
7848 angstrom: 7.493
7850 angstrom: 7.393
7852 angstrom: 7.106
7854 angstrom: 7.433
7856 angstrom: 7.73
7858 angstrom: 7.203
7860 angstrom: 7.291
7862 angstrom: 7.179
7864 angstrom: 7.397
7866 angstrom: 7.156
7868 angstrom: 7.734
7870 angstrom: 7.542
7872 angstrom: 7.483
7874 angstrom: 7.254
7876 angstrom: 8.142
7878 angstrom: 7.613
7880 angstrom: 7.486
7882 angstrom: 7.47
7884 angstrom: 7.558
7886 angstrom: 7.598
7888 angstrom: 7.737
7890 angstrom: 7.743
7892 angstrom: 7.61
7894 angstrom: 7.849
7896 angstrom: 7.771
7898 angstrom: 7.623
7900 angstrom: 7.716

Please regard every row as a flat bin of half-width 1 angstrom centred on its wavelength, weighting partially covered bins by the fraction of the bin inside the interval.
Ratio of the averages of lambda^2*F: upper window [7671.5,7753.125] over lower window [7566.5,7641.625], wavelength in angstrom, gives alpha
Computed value 0.90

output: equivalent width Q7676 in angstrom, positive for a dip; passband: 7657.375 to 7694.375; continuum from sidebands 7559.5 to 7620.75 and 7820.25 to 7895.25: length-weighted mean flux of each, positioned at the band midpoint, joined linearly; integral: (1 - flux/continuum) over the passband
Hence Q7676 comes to 4.80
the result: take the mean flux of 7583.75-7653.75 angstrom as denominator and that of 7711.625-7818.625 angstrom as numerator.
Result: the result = 0.92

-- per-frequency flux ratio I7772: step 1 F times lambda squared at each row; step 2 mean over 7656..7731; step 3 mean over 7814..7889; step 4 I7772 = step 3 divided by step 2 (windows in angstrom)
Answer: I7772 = 1.12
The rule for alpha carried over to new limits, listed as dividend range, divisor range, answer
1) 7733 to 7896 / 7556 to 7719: 1.02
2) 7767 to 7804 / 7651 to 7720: 1.06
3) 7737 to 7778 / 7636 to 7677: 1.02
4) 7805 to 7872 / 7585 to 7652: 1.01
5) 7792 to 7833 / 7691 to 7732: 1.07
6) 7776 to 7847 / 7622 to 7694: 1.05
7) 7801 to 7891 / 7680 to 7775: 1.09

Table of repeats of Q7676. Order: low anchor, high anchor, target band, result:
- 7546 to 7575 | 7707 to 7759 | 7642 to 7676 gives 2.75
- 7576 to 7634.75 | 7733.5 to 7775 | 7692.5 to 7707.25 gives 1.11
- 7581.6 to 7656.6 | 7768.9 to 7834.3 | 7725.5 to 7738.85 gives 0.37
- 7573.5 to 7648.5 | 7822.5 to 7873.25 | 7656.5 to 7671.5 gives 2.04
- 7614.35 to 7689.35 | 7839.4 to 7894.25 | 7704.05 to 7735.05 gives 1.14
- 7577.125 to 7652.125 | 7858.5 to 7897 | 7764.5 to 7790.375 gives 1.72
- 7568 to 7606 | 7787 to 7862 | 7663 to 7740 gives 7.87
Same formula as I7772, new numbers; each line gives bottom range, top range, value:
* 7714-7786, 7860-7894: 1.11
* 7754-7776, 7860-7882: 1.10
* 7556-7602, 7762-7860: 0.94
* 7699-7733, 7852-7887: 1.12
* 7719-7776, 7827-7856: 1.06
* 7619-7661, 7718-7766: 0.95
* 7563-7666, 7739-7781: 0.94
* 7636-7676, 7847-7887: 1.11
